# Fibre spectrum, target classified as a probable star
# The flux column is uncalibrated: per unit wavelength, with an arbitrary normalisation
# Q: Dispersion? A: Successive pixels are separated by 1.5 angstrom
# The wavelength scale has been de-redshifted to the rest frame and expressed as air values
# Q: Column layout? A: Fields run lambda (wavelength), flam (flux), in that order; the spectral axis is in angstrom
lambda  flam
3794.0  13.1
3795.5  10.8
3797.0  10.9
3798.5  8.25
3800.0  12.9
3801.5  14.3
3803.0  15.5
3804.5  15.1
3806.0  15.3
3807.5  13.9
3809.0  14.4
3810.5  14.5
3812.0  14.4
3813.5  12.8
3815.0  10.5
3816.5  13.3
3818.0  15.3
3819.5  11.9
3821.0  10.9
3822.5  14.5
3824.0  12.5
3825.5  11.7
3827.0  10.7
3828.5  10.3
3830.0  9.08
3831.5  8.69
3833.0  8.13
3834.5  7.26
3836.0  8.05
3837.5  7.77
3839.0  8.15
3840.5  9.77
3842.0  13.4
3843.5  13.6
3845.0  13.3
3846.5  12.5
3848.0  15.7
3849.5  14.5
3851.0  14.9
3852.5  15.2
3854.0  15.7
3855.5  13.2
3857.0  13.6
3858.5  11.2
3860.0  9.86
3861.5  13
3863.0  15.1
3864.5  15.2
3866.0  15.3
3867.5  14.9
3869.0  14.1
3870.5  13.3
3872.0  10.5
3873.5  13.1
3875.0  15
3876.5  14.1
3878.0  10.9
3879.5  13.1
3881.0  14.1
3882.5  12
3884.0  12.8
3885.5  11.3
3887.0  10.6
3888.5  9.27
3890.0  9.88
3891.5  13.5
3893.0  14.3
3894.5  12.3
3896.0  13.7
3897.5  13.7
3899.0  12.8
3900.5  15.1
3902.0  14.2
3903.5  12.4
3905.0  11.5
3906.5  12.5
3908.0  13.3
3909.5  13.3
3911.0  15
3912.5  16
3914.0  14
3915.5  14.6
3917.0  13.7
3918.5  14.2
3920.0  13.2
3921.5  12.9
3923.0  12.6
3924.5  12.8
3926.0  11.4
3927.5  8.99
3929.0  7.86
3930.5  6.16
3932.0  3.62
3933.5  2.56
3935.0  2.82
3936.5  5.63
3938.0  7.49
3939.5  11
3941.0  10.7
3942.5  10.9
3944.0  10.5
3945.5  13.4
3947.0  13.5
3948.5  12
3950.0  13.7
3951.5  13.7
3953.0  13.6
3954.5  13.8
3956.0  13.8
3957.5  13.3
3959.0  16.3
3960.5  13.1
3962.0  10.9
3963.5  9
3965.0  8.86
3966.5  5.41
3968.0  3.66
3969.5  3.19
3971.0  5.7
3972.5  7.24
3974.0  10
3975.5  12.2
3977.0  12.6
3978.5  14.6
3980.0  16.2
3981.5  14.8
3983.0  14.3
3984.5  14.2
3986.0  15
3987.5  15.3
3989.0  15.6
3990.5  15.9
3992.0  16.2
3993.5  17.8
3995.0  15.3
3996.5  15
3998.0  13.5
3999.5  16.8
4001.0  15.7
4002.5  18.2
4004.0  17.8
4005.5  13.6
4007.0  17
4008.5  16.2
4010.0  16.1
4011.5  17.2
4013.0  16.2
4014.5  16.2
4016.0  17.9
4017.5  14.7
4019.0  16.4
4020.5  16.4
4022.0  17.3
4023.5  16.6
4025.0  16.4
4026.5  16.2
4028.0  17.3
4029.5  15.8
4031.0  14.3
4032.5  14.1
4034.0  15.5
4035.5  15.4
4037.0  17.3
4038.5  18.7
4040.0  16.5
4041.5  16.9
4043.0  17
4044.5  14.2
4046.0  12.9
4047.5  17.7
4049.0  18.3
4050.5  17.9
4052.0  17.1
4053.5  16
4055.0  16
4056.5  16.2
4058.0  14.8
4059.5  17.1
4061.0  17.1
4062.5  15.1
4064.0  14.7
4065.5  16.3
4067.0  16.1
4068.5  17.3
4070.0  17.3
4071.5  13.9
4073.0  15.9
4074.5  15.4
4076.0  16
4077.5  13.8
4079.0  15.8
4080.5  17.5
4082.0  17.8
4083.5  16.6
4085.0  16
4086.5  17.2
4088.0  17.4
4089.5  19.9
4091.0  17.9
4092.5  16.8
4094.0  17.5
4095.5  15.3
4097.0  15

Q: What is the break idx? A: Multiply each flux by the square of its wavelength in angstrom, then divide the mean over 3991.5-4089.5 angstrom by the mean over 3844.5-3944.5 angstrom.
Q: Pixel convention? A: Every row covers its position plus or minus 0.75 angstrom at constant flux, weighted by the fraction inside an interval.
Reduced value 1.44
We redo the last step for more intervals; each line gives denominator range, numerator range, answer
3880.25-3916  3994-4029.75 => 1.32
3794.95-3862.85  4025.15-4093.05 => 1.50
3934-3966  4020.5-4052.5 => 1.52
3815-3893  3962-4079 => 1.33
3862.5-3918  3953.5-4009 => 1.04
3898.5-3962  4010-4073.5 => 1.46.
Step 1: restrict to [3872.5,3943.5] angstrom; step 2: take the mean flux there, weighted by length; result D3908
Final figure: 11.6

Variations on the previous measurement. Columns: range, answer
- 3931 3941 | 5.92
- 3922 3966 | 10.5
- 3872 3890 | 12.2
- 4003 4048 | 16.2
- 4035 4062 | 16.5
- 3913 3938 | 9.81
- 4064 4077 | 15.9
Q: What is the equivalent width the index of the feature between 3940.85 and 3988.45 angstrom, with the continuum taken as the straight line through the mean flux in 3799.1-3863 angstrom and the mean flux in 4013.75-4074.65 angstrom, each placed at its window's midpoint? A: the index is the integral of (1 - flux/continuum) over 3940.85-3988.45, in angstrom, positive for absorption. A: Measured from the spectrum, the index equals 9.77 angstrom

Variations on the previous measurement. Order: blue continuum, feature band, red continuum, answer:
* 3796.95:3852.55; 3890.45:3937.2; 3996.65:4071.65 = 7.49 angstrom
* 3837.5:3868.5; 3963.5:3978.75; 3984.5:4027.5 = 7.21 angstrom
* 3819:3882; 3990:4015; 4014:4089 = -1.41 angstrom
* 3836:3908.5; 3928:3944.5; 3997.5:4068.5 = 8.17 angstrom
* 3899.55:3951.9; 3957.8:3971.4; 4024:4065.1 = 4.40 angstrom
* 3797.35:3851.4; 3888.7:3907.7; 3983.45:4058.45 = 1.04 angstrom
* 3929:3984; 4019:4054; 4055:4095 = -4.70 angstrom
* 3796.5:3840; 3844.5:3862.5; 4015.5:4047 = -1.62 angstrom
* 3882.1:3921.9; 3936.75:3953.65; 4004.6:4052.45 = 2.99 angstrom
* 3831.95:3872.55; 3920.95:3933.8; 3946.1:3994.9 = 3.63 angstrom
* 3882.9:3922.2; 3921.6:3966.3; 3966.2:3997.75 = 8.09 angstrom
